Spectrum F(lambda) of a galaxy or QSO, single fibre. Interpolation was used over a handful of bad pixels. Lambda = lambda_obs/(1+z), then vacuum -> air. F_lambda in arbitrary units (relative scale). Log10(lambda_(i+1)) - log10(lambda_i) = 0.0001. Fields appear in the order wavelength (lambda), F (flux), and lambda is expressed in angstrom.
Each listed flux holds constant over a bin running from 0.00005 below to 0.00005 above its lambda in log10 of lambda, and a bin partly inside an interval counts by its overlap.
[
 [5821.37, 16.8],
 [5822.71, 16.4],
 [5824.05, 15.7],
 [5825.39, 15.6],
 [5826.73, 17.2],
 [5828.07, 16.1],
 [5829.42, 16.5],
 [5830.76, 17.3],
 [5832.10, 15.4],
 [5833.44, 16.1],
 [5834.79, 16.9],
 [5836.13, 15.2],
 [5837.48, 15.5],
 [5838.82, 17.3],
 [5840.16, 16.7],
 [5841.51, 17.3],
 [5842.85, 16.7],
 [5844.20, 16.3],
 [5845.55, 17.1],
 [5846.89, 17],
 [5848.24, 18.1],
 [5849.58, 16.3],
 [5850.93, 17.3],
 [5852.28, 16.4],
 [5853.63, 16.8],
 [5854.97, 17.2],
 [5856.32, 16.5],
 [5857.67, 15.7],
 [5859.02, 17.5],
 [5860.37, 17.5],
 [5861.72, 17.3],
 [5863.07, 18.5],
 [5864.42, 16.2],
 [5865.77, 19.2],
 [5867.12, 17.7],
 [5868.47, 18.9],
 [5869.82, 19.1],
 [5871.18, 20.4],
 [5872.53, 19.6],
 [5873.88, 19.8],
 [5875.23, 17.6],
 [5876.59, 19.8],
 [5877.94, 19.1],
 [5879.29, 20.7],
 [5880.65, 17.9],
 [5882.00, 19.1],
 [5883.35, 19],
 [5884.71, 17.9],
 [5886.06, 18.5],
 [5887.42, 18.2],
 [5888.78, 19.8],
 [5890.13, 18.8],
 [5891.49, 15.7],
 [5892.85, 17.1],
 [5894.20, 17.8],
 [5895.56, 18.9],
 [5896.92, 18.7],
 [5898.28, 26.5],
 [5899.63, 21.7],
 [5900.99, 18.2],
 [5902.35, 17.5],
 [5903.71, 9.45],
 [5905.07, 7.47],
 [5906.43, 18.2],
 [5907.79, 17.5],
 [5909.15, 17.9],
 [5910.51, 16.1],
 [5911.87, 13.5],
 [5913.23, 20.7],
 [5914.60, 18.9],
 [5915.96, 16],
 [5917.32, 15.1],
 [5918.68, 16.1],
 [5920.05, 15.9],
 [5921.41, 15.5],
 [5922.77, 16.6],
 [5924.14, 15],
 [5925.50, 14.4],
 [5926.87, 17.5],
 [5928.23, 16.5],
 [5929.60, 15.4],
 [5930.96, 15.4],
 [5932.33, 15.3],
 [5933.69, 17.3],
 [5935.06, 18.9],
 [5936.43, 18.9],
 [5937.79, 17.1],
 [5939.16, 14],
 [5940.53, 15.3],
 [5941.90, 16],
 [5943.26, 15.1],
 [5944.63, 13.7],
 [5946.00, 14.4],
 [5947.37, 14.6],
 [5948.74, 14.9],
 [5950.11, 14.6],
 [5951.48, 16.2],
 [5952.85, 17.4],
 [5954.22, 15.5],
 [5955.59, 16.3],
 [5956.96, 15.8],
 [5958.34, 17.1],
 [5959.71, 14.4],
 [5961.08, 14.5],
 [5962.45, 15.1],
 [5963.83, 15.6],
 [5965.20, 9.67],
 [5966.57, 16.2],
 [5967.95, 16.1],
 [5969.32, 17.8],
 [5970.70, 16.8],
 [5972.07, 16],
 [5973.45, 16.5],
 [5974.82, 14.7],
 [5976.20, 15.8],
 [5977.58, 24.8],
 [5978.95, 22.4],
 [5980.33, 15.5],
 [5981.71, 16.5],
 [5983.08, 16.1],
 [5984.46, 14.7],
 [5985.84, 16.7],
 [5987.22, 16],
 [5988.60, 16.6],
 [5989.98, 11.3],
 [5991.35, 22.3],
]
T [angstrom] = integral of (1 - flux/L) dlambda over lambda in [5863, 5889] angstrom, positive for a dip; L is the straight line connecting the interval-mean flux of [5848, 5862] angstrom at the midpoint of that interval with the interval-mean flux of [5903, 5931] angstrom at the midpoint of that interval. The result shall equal -3.7 angstrom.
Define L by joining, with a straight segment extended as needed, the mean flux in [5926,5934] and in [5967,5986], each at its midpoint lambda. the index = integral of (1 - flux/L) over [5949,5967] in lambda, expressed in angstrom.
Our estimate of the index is 1.63 angstrom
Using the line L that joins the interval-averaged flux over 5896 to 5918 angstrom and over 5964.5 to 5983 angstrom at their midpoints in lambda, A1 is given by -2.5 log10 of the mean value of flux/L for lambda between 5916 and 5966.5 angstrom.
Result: 0.09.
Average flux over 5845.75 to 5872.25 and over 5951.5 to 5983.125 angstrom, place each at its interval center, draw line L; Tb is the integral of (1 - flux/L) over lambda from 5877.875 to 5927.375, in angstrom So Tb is -0.7 angstrom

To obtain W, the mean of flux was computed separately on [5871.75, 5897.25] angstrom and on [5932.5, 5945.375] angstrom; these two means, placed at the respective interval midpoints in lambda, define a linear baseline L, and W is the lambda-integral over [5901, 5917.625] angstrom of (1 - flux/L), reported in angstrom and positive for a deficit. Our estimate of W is 1.6 angstrom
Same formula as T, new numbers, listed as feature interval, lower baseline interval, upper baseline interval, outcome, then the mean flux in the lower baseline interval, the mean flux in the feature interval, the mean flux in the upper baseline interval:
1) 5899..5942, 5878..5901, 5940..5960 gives 2.4 angstrom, 19.1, 16.2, 15.4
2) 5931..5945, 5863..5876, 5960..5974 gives 0.2 angstrom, 18.7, 16.2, 15.4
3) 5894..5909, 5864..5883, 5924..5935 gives 0.1 angstrom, 19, 17.4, 16.1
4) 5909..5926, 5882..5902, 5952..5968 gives 1.3 angstrom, 19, 16.3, 15.3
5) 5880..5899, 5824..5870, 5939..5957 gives -3.1 angstrom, 16.9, 18.9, 15.3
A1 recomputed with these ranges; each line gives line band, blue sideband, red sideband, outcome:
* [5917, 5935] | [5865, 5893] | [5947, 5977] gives 0.065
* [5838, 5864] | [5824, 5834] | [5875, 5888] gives 0.021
